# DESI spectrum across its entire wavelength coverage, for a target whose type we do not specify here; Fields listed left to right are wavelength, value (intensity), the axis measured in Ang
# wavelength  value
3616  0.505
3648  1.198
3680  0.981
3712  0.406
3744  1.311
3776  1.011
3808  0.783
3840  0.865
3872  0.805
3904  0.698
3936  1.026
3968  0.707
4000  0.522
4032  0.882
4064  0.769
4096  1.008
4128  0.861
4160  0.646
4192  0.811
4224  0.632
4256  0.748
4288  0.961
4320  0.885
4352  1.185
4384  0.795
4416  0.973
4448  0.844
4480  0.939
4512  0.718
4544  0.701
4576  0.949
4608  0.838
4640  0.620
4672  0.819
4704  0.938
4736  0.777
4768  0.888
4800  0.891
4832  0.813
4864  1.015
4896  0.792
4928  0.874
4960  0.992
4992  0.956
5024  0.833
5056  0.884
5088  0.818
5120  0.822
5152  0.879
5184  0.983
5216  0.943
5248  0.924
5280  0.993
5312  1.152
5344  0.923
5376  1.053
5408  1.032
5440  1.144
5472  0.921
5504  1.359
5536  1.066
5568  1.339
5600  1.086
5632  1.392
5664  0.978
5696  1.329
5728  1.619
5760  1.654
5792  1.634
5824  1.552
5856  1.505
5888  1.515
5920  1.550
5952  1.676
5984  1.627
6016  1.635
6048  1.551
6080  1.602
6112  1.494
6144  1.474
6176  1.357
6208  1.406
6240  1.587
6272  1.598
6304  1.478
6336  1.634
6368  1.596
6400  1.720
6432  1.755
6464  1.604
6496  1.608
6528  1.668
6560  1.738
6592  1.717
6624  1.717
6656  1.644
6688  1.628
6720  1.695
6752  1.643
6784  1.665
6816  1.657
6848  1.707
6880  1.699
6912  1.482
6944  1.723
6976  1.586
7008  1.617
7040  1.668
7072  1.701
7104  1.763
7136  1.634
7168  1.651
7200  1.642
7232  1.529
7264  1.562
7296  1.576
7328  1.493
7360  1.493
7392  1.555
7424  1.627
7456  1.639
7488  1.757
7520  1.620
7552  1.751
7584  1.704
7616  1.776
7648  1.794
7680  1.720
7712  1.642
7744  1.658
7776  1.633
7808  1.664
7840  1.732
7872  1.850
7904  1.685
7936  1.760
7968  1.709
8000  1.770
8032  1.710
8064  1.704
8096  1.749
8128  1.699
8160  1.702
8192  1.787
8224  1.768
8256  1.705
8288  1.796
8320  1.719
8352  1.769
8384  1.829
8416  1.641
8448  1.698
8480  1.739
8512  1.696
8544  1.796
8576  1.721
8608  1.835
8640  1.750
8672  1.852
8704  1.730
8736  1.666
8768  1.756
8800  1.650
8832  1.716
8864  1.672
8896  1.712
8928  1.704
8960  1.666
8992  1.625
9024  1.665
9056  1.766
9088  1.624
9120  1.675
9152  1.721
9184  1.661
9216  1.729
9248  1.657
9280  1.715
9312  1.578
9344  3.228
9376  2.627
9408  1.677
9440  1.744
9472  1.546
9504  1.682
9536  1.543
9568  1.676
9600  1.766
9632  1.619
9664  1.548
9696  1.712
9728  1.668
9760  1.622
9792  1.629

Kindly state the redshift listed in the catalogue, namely 0.425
